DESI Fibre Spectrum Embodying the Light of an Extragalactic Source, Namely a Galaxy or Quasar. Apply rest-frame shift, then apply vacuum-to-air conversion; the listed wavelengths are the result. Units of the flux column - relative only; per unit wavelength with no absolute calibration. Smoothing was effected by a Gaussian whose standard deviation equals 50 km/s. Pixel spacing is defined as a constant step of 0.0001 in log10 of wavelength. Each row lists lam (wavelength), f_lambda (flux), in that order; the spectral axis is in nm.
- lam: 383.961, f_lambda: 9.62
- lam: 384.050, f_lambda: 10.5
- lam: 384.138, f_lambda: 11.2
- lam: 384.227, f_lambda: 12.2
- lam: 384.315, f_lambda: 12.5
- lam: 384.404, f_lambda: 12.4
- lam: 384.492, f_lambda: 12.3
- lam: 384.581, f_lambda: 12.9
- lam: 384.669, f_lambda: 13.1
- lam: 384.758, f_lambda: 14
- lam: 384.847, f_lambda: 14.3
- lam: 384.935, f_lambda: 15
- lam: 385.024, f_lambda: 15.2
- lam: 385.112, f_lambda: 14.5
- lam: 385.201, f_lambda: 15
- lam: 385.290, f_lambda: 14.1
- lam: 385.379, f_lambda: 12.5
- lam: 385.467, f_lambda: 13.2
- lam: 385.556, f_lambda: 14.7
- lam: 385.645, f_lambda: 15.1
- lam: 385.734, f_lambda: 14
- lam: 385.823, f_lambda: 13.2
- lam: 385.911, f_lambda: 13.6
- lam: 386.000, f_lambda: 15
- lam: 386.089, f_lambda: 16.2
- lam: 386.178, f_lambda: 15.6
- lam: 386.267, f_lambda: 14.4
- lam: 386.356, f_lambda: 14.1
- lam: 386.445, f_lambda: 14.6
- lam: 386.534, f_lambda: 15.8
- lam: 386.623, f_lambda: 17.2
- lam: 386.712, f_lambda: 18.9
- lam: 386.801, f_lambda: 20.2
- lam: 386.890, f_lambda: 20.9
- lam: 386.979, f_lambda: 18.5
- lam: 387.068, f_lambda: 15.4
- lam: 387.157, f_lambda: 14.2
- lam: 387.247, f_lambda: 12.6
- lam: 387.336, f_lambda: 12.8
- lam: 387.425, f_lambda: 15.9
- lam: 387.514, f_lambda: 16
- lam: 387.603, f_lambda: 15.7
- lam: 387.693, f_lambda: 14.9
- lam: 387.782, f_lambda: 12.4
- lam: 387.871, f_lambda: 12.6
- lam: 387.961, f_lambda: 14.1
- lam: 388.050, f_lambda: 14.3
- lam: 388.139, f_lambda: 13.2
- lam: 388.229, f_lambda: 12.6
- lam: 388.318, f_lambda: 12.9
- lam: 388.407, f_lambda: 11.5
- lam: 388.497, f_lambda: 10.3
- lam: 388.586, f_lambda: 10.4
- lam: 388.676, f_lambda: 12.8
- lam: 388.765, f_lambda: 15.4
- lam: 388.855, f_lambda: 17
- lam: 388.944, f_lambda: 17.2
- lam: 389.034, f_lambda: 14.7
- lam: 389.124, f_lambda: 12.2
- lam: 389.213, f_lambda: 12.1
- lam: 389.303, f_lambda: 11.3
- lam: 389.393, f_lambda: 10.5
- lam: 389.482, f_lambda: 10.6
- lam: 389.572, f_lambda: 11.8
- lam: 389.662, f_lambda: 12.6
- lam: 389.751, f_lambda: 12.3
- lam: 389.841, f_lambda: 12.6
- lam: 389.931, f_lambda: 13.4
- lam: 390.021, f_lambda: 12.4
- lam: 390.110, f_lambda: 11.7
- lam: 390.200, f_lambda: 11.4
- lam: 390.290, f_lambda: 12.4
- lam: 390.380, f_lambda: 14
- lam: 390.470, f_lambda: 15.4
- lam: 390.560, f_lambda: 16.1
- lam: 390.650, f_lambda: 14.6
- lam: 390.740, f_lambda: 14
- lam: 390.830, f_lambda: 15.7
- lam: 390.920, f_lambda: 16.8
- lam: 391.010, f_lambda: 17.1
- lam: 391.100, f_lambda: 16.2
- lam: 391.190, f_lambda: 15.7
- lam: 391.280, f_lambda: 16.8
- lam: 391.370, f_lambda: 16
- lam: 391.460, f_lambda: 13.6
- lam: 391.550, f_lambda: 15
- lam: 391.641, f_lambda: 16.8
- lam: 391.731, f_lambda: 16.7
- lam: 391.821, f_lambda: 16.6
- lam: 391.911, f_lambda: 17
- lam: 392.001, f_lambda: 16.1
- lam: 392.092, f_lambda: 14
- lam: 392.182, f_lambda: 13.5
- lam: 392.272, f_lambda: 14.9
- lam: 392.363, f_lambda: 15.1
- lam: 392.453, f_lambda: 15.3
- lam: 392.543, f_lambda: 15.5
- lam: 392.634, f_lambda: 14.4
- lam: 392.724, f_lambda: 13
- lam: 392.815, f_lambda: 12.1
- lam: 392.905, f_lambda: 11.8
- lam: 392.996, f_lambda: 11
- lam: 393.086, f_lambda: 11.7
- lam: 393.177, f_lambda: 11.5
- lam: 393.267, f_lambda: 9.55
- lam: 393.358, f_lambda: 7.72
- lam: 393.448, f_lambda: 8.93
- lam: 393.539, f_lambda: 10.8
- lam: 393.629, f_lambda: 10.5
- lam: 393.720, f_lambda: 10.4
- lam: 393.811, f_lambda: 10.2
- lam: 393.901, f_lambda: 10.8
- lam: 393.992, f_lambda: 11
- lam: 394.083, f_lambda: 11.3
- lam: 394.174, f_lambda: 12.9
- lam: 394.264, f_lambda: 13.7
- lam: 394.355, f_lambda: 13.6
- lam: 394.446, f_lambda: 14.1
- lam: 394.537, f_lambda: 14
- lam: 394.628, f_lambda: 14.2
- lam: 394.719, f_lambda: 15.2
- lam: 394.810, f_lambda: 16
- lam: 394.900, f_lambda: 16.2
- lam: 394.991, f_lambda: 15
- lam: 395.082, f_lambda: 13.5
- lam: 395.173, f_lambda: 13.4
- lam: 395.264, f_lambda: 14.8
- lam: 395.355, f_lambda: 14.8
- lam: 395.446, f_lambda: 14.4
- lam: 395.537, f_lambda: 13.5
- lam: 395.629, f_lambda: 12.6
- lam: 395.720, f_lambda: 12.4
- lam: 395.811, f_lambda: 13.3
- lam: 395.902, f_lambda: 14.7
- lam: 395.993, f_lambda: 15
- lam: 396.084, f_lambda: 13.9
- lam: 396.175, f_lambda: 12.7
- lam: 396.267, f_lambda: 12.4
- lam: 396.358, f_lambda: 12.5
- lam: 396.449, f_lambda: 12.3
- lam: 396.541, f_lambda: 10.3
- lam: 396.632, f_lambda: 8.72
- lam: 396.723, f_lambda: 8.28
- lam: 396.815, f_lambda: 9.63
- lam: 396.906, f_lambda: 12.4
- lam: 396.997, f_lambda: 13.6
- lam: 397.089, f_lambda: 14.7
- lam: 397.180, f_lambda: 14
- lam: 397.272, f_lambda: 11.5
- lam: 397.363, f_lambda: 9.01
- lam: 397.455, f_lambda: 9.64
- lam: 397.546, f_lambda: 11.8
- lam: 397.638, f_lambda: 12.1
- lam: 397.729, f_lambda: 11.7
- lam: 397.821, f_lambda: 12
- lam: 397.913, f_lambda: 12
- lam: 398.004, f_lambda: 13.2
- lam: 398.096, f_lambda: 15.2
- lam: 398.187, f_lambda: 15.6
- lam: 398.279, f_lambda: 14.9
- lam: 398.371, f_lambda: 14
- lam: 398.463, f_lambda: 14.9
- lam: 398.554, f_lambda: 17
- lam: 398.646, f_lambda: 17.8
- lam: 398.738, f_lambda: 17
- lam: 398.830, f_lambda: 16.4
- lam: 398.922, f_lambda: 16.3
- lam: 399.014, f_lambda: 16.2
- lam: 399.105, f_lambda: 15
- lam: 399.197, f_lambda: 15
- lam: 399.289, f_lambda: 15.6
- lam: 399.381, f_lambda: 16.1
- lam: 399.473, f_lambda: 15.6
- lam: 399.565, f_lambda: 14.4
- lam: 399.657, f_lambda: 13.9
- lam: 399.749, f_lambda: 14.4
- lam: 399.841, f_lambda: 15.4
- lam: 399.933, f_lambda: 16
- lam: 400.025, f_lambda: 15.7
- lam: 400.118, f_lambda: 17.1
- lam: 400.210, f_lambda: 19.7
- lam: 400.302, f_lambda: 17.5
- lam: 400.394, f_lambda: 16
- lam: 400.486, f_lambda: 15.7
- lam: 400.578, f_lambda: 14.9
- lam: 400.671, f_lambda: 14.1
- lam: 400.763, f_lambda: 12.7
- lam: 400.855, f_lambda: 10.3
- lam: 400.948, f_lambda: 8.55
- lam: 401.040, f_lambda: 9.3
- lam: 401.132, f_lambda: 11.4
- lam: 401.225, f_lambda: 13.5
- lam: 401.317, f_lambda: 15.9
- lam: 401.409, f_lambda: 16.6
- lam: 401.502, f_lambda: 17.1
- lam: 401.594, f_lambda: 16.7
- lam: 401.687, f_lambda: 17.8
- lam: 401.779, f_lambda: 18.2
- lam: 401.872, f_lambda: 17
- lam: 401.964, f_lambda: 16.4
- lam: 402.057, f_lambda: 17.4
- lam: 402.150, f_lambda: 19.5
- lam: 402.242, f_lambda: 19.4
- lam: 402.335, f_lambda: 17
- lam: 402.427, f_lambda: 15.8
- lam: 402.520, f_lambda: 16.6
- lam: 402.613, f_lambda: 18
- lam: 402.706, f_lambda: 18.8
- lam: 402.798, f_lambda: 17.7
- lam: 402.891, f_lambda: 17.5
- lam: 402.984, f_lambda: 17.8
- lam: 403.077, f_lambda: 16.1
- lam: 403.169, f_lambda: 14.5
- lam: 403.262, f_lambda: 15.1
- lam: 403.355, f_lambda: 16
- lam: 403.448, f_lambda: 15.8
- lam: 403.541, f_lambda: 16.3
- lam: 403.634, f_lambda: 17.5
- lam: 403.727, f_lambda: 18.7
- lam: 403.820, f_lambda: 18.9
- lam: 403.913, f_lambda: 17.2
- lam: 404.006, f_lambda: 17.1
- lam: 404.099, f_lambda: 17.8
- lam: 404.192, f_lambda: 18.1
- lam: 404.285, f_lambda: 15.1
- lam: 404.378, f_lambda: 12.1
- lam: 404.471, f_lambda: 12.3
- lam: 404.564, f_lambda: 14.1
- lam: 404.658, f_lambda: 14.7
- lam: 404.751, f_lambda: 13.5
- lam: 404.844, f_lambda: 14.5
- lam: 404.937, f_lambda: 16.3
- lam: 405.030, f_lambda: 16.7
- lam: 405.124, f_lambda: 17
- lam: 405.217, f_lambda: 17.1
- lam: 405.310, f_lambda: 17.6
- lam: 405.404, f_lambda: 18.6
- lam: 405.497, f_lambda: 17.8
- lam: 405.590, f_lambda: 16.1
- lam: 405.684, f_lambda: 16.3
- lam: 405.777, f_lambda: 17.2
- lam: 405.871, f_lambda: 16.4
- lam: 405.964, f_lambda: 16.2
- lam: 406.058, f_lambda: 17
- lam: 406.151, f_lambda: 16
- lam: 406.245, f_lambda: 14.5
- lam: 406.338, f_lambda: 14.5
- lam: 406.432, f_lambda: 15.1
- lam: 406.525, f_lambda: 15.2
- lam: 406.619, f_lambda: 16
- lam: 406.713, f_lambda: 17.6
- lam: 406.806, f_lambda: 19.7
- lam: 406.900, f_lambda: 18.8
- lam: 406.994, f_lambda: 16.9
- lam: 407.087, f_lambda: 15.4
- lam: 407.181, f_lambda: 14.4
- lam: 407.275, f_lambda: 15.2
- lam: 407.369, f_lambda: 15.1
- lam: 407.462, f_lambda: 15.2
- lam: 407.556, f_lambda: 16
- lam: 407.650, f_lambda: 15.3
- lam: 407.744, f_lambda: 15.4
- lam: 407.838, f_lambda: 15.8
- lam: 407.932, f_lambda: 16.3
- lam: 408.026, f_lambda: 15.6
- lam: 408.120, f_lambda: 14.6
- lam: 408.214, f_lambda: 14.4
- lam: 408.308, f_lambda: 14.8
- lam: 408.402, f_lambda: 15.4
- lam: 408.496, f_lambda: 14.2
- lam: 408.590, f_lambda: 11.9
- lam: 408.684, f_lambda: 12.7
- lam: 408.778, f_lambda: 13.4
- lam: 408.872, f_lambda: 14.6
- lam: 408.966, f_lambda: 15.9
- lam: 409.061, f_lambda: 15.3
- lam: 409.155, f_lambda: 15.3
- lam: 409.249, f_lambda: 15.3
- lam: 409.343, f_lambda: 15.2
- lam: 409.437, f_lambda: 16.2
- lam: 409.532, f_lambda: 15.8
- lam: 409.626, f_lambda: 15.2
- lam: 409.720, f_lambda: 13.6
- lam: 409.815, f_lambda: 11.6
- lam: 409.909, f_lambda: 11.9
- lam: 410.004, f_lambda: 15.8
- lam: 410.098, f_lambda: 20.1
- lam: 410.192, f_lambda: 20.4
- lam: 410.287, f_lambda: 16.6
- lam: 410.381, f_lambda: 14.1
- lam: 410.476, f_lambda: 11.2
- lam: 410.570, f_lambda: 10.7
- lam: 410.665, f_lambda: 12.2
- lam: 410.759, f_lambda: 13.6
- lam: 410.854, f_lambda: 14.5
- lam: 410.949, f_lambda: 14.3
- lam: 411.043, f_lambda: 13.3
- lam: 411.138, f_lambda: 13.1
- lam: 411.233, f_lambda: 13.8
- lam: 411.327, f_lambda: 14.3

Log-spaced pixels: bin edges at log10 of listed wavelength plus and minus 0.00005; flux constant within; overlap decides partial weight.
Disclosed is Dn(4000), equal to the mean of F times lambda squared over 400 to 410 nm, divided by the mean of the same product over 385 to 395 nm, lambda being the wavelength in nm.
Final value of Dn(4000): 1.22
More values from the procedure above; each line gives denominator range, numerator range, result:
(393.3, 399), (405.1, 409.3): 1.28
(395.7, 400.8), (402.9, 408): 1.19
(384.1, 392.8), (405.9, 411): 1.17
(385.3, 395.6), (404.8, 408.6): 1.25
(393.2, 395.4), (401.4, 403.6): 1.41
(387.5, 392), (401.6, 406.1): 1.28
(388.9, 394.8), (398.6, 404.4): 1.25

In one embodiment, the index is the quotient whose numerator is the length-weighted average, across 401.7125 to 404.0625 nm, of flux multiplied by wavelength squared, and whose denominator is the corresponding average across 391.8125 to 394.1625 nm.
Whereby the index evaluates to 1.46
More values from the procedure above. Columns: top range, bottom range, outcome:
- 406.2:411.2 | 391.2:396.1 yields 1.19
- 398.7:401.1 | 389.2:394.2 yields 1.17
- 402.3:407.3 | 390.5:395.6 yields 1.26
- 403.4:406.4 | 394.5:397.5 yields 1.31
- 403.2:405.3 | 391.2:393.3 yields 1.19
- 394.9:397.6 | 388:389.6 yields 1.02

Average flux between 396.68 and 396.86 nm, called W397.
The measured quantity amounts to 8.93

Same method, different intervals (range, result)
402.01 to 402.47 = 17.8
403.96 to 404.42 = 16.1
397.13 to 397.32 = 12.8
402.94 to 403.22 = 16.1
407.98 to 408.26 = 14.9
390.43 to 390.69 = 15.4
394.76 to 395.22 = 14.8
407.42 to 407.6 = 15.6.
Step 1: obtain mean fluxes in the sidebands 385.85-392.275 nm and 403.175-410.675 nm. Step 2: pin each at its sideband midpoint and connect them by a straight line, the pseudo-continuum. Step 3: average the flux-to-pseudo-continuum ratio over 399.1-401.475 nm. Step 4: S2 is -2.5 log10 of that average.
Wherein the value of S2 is 0.04 mag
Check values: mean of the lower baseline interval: 14.5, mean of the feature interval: 14.6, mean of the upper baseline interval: 15.6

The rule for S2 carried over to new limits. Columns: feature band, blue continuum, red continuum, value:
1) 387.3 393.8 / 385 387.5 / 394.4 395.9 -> 0.09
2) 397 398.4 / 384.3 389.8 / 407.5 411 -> 0.13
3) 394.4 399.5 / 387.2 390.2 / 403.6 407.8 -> 0.07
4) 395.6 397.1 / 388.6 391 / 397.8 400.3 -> 0.21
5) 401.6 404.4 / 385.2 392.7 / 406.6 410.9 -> -0.15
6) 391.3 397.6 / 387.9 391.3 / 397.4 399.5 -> 0.09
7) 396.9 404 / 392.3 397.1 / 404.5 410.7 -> -0.10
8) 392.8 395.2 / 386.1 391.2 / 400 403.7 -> 0.22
